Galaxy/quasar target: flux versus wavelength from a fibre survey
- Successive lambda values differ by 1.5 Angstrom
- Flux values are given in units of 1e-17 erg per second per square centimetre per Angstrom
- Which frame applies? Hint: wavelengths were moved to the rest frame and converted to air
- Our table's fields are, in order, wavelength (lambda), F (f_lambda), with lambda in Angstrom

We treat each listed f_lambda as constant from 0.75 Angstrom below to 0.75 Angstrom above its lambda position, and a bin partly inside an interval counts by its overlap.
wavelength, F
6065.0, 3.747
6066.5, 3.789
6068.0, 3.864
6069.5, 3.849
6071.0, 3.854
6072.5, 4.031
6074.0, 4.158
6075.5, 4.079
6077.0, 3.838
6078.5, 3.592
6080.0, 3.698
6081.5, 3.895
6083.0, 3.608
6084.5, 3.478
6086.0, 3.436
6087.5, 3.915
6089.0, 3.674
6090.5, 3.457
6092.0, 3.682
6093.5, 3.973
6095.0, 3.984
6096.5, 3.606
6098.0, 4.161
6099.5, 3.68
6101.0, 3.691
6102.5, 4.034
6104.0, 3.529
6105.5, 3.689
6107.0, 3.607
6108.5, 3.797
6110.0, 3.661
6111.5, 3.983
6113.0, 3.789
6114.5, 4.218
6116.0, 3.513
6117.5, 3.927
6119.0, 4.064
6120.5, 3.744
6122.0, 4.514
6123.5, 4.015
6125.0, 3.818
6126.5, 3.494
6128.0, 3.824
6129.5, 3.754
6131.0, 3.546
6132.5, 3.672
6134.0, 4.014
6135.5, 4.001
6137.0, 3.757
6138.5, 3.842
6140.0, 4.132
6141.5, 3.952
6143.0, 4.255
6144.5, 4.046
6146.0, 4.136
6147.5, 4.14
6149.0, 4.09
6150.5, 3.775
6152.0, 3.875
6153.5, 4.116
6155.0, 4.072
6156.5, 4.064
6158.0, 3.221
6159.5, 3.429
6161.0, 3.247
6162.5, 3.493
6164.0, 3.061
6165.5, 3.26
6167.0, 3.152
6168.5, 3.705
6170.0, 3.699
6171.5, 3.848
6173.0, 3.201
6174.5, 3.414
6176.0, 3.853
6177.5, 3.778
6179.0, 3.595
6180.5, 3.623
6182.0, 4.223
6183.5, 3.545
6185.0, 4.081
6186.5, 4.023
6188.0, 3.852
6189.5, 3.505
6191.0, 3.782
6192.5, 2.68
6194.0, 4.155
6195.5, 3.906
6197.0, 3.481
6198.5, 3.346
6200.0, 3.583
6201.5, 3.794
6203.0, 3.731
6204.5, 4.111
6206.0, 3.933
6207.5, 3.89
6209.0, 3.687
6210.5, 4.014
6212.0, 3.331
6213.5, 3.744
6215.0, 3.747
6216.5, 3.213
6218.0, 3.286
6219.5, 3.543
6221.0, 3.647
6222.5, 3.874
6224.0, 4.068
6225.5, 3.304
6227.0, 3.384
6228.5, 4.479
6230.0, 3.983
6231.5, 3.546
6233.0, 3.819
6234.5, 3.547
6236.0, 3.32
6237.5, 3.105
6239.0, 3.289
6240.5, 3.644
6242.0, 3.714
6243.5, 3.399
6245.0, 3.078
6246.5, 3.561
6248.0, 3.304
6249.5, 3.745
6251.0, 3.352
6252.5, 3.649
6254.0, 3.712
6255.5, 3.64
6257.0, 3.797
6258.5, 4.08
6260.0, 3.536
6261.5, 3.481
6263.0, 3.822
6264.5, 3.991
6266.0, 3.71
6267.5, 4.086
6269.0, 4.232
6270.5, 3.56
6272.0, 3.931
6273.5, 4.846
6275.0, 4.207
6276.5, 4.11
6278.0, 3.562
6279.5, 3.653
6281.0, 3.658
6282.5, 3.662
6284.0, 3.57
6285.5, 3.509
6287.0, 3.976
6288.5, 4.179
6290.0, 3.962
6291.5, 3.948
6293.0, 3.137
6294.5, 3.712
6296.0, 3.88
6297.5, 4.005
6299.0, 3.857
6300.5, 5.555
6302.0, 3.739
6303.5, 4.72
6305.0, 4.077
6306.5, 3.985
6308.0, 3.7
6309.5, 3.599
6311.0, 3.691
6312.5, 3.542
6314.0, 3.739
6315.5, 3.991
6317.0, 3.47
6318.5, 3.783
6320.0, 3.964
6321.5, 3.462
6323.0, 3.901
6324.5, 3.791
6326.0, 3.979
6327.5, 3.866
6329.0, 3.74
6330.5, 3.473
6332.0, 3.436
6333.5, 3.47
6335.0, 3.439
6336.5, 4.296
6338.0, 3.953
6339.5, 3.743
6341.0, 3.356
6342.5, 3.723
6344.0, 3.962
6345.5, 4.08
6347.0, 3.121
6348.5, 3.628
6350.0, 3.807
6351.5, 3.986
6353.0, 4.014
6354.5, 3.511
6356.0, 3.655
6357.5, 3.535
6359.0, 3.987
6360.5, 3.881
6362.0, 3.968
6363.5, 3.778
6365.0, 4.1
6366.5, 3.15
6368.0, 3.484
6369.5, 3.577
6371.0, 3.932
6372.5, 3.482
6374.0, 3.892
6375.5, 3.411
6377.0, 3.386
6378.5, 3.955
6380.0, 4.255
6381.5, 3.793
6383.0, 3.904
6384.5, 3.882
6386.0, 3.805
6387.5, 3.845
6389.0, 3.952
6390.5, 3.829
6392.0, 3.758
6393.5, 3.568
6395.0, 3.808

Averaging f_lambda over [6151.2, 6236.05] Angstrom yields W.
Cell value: 3.67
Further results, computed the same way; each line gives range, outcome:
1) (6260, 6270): 3.85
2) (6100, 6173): 3.79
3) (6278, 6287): 3.64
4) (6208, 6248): 3.59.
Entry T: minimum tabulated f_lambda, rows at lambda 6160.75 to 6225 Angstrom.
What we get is 2.68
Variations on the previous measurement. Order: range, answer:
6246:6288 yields 3.304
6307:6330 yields 3.462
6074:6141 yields 3.436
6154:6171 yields 3.061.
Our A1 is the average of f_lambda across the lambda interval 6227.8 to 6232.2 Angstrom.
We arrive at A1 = 4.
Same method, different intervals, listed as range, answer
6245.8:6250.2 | 3.53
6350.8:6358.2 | 3.74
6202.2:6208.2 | 3.92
